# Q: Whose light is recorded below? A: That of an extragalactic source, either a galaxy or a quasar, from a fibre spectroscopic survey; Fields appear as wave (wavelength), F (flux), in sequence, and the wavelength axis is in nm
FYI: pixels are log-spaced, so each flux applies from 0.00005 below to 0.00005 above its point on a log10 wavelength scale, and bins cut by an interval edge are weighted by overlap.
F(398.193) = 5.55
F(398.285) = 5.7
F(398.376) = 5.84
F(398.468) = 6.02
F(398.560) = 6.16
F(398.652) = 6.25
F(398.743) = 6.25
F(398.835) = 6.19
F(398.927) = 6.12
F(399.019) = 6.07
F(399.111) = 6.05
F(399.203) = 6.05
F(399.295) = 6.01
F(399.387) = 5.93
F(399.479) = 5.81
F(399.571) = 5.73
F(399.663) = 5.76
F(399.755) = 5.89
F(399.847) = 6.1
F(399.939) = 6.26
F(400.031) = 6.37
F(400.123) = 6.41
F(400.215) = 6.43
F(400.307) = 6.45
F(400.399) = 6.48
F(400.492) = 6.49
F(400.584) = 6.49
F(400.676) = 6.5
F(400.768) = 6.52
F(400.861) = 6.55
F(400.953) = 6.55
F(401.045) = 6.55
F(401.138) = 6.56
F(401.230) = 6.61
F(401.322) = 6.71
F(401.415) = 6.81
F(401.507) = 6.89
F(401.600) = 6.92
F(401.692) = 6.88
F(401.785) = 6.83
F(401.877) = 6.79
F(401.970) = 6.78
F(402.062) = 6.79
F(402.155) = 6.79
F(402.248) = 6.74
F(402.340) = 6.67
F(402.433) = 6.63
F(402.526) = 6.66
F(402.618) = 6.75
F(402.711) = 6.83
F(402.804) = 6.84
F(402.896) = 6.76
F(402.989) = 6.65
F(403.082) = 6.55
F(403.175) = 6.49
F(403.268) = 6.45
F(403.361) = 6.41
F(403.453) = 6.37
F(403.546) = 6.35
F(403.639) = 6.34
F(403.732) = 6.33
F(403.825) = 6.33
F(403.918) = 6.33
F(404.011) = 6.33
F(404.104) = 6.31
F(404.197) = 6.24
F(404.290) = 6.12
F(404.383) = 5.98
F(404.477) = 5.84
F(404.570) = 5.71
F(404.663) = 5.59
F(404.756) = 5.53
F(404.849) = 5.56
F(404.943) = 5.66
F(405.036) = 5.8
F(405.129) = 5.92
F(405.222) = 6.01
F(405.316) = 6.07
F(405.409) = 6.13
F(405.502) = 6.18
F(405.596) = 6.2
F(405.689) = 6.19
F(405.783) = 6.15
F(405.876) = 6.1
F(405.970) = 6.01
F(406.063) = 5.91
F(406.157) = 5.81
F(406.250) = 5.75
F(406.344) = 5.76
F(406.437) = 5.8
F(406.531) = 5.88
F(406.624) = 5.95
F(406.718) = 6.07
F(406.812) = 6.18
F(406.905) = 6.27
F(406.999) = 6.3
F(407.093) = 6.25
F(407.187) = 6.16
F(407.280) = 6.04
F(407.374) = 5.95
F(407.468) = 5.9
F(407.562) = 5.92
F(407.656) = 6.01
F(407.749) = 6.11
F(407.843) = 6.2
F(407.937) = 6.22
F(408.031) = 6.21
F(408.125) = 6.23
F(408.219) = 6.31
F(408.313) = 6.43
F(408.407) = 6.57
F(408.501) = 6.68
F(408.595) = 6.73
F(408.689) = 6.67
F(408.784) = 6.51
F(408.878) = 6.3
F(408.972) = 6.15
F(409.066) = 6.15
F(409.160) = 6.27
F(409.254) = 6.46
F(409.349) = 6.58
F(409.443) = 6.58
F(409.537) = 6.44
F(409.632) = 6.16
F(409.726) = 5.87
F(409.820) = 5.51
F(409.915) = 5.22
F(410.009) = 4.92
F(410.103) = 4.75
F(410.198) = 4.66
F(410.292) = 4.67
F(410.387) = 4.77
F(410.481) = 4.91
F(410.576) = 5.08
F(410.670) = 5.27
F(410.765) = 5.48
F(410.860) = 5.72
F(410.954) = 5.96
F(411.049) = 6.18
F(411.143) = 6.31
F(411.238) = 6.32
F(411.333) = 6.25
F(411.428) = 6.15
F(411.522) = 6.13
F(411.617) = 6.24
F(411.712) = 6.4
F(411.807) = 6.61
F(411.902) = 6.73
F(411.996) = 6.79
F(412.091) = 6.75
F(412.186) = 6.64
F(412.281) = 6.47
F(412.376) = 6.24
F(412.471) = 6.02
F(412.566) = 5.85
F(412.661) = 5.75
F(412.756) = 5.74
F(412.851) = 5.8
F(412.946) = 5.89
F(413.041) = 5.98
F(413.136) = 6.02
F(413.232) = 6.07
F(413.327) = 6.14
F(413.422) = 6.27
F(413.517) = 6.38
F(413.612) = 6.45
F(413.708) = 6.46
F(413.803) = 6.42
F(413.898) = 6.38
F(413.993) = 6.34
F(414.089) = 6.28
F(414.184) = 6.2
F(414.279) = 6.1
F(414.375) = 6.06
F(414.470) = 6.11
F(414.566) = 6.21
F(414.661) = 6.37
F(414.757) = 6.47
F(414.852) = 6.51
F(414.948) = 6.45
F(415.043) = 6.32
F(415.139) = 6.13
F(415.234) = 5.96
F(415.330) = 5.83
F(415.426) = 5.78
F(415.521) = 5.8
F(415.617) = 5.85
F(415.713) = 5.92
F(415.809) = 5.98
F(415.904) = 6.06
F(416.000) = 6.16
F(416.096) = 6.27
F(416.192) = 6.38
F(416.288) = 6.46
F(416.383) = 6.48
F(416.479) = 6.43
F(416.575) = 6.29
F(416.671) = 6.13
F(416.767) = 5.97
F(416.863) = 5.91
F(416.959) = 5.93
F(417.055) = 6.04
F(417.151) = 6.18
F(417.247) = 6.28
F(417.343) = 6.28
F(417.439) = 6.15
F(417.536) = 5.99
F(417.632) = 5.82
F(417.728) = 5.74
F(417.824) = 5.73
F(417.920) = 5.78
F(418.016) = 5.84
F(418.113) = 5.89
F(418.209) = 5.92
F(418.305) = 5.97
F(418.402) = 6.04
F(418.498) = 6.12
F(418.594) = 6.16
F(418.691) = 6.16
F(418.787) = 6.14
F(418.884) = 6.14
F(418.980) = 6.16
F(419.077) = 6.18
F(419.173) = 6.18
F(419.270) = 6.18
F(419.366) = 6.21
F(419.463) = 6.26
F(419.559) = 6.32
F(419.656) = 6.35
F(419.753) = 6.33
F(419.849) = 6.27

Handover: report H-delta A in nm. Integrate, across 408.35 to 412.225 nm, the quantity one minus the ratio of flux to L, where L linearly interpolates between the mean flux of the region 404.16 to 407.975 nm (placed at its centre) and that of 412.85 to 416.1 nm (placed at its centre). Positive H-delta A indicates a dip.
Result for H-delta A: 0.04 nm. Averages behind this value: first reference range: 5.99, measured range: 6.01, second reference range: 6.16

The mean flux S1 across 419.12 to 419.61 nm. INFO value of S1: 6.23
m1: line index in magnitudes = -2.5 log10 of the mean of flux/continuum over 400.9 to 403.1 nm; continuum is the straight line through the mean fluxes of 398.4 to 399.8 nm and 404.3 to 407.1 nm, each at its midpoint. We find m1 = -0.13 mag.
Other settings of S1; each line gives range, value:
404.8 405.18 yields 5.74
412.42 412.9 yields 5.84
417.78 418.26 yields 5.84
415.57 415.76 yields 5.88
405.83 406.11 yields 6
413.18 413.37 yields 6.08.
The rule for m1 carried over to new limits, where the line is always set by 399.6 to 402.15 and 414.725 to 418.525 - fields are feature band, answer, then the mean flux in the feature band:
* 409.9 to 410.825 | 0.25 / 4.97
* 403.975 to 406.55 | 0.08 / 5.95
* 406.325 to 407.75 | 0.06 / 6.04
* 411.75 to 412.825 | -0.02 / 6.32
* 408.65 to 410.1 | 0.04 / 6.07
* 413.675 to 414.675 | -0.02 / 6.26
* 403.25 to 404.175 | 0.02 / 6.35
